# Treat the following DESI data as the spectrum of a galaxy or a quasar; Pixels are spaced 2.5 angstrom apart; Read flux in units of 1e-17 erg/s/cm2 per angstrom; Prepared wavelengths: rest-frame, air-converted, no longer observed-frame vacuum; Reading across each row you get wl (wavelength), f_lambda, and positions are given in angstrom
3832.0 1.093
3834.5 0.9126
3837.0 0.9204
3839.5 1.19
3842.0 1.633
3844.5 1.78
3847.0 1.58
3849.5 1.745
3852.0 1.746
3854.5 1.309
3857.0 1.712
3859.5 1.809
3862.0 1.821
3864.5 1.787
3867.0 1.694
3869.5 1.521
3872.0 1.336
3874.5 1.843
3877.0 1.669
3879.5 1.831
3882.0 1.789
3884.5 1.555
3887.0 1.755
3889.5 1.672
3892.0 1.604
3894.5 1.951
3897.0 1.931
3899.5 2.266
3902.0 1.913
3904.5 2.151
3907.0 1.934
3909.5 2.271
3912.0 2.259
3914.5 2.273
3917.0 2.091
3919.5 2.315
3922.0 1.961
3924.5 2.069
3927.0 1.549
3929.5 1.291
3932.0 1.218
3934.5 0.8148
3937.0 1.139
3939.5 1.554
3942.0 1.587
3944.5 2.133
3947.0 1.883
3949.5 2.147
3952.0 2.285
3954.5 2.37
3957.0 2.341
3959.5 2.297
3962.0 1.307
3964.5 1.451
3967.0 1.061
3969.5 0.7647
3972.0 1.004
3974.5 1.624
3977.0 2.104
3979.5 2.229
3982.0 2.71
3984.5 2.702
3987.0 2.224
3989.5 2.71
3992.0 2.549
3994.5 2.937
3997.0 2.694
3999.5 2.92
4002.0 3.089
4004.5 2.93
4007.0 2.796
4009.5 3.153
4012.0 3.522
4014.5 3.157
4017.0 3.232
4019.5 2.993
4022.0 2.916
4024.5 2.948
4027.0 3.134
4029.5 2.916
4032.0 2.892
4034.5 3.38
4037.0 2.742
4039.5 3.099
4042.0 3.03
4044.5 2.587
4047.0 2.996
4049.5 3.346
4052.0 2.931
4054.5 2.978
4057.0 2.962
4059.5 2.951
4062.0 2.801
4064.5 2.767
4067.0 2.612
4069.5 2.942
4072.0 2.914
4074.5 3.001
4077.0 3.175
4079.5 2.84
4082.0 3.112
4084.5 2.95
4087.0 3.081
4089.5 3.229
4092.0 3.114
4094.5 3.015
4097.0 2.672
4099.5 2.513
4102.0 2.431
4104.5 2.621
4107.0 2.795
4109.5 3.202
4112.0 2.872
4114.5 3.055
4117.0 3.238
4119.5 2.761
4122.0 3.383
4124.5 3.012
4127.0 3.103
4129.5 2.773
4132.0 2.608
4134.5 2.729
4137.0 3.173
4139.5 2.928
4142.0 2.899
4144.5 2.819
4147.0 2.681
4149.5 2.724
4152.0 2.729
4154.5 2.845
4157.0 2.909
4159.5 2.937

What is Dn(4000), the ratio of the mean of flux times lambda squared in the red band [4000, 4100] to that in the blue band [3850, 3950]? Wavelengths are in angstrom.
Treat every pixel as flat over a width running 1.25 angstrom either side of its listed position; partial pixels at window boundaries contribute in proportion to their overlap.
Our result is 1.81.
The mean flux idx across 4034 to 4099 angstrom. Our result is 2.96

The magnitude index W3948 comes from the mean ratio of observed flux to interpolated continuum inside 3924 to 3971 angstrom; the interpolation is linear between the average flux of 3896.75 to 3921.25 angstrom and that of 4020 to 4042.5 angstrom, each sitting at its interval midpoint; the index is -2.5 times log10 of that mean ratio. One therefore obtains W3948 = 0.423 mag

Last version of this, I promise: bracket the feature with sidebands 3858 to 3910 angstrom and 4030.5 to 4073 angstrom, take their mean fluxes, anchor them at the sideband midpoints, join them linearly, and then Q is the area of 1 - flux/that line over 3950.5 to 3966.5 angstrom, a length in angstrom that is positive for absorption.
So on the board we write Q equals 2.3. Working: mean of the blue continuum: 1.81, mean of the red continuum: 2.94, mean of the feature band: 1.97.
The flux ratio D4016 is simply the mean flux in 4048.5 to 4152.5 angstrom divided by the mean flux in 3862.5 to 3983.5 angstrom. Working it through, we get 1.6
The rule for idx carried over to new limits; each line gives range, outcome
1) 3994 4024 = 3.03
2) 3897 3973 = 1.79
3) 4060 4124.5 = 2.93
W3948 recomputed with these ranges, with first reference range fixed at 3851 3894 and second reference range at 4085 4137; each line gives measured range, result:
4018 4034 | -0.20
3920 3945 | 0.28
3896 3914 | -0.15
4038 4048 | -0.14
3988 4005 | -0.21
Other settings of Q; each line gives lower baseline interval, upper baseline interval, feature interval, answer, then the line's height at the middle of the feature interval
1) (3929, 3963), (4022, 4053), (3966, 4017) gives -1.2 angstrom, 2.37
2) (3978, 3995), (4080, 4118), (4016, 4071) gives -4.4 angstrom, 2.74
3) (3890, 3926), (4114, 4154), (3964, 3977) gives 5.9 angstrom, 2.29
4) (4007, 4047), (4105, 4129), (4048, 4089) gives 0.9 angstrom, 3.03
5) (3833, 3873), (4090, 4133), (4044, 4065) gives -2.8 angstrom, 2.6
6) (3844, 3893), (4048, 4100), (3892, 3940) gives 2.9 angstrom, 1.97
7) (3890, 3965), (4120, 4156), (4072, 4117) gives -4.3 angstrom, 2.68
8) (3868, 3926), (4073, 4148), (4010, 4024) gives -3.8 angstrom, 2.48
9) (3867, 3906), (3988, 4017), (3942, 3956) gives 1.8 angstrom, 2.42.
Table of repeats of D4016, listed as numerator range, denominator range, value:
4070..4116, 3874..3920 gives 1.50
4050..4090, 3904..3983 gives 1.63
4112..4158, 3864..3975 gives 1.65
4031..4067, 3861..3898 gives 1.72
